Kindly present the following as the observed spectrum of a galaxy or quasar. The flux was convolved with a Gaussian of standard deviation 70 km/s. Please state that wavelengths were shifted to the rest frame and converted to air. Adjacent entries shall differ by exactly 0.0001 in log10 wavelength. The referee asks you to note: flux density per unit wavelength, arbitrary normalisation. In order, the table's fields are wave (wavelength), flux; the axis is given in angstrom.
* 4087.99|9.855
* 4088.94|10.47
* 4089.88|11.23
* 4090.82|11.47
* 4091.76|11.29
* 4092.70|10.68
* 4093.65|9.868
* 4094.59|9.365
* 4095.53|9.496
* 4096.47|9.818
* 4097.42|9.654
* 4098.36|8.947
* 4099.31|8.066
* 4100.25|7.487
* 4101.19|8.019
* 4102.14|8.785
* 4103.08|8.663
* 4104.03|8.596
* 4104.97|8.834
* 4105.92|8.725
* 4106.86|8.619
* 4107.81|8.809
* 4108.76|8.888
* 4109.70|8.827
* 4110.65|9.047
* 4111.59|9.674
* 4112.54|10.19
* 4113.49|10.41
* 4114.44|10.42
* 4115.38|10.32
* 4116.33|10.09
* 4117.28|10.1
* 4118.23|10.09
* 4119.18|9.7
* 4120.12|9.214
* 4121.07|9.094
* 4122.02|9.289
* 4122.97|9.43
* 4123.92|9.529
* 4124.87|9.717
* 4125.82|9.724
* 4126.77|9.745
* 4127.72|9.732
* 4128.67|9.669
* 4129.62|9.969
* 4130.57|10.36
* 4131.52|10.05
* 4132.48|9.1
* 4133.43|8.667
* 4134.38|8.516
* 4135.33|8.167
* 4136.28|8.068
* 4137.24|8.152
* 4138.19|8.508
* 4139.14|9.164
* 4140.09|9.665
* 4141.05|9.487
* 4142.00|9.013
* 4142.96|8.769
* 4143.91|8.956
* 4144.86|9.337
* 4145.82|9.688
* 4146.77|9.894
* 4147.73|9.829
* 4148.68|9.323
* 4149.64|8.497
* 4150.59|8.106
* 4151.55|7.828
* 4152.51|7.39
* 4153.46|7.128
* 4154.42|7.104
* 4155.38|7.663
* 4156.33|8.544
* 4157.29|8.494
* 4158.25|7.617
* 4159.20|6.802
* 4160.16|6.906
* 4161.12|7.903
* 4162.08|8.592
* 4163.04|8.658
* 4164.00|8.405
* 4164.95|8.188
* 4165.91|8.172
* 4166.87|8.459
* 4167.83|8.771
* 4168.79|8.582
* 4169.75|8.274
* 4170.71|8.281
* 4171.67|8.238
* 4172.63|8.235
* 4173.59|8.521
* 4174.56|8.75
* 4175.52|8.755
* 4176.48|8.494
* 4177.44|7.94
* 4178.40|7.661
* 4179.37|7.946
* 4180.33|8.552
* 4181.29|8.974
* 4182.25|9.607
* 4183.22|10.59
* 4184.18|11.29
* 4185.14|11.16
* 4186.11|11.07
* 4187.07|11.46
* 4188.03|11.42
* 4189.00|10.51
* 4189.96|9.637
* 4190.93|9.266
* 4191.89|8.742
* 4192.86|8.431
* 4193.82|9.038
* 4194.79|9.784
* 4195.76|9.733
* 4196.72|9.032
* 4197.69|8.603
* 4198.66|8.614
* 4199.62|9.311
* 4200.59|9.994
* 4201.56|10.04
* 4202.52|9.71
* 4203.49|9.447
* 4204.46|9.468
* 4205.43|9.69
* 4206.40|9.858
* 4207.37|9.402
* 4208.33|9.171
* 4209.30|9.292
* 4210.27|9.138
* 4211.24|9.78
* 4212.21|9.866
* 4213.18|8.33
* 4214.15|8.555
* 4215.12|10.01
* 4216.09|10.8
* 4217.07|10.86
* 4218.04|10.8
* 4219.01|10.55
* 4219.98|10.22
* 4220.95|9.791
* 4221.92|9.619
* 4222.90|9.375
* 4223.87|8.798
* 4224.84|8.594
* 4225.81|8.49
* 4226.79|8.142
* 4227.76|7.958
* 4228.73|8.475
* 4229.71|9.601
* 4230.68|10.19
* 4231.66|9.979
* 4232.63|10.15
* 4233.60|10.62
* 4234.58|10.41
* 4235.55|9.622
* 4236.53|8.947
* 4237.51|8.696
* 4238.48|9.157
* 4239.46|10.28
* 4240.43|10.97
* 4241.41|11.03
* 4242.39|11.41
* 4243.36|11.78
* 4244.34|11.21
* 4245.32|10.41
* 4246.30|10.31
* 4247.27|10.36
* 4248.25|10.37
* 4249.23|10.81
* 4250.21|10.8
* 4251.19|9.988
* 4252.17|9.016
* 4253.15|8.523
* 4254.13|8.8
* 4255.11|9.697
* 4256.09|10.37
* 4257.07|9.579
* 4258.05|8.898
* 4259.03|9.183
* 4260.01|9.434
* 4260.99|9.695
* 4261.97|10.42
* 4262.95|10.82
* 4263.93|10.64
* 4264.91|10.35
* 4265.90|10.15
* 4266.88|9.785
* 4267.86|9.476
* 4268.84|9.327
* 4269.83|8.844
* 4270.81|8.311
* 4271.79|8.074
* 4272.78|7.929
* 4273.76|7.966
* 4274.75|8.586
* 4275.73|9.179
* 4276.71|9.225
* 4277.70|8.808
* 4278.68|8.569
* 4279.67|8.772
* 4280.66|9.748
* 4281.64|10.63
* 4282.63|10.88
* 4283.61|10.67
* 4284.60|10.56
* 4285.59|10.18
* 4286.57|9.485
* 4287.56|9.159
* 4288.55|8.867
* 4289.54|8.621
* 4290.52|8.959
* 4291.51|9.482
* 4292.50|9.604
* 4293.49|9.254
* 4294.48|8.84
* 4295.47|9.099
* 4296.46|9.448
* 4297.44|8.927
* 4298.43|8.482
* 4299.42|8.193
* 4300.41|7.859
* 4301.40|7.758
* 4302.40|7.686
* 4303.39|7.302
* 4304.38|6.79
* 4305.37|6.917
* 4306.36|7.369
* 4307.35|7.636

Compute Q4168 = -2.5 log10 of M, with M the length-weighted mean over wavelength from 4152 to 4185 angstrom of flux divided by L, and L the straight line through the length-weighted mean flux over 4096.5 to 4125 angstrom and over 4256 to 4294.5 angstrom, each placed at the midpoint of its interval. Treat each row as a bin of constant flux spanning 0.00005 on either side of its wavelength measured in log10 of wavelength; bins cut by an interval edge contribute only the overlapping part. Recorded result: 0.12 mag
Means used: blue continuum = 9.24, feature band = 8.37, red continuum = 9.43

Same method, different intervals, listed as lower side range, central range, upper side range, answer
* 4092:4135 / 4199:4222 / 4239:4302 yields -0.03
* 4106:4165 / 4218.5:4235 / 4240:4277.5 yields 0.01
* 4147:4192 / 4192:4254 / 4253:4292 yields -0.07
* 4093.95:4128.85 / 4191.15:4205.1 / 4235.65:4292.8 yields 0.03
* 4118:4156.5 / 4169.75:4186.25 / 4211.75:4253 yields 0.05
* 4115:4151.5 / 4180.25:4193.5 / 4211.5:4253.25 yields -0.05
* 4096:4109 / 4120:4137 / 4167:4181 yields -0.09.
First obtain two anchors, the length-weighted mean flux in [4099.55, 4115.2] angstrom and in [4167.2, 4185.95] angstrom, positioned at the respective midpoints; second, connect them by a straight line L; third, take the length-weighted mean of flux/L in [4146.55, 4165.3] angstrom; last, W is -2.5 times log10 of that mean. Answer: 0.10 mag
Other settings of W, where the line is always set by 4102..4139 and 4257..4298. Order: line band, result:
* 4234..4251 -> -0.11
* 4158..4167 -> 0.17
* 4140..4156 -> 0.08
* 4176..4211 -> -0.02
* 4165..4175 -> 0.11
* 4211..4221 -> -0.07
